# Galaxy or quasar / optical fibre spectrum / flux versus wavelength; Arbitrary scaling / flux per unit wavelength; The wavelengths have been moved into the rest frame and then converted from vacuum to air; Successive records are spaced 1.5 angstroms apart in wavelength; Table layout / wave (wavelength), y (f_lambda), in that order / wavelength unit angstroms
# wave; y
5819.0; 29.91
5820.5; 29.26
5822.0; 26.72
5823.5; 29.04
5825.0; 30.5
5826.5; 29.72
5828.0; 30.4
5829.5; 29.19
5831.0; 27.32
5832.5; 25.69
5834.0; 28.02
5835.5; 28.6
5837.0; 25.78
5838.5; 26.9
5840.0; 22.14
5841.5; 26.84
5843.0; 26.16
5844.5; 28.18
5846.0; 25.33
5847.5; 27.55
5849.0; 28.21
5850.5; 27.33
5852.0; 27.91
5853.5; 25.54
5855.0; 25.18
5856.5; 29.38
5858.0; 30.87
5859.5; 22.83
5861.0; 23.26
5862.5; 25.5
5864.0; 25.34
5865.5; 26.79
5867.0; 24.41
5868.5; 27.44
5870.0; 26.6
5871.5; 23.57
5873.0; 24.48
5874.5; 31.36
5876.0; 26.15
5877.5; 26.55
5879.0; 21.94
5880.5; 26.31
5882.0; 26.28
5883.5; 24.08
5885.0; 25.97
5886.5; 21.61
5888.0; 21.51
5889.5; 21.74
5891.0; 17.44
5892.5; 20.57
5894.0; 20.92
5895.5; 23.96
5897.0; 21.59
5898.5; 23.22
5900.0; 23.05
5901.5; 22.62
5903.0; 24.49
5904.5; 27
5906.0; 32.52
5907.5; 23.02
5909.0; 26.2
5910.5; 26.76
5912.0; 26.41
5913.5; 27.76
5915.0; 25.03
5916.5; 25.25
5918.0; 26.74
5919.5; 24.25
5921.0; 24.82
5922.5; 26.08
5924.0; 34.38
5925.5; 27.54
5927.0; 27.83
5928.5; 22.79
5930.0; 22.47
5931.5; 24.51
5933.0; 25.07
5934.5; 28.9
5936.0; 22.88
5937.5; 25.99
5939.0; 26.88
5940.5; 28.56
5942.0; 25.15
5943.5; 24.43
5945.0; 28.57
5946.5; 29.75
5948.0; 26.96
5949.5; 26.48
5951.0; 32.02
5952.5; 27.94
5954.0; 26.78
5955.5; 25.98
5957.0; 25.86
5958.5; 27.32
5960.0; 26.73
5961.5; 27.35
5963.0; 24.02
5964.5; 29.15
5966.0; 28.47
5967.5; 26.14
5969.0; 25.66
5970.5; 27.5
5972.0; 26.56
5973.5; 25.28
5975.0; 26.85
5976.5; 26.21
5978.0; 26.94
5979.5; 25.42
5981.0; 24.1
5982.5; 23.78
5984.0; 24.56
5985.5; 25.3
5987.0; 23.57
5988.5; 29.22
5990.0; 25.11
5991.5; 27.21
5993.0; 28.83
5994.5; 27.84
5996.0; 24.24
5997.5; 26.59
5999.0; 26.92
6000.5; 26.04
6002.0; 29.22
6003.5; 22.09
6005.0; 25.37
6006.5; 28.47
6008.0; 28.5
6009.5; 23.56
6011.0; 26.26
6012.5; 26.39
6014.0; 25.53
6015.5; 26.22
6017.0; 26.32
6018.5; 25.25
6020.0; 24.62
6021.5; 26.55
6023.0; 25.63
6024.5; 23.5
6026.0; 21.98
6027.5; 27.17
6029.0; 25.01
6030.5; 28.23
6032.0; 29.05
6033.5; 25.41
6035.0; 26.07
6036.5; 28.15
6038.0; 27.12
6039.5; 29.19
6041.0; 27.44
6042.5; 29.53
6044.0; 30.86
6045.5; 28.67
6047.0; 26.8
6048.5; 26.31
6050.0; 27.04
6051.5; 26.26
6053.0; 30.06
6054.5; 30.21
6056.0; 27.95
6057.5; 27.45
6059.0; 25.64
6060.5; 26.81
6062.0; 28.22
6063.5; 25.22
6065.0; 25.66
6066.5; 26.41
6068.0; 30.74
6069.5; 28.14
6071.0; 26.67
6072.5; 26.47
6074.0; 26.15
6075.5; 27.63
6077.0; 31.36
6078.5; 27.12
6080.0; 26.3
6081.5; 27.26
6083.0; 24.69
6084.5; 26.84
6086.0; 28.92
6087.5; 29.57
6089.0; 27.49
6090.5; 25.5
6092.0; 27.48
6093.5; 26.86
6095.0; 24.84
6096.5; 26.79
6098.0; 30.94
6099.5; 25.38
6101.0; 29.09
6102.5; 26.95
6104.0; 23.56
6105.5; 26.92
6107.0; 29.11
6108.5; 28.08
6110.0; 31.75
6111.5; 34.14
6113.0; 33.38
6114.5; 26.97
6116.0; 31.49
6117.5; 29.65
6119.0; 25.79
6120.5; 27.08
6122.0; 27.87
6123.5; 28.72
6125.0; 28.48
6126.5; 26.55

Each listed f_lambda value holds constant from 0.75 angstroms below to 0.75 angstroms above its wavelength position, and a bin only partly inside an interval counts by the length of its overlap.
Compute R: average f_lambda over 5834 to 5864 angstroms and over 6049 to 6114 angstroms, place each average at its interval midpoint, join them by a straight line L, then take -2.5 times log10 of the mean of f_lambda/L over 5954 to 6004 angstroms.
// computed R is 0.037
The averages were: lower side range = 26.5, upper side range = 27.7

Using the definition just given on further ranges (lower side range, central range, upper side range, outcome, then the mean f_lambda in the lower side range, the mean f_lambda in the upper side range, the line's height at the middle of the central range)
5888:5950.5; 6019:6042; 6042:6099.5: 0.02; 25.4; 27.5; 26.9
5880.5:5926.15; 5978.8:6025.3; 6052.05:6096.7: 0.02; 24.8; 27.4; 26.3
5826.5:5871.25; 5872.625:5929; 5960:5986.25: 0.06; 26.7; 26.1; 26.5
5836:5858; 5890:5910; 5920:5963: 0.14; 26.8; 26.7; 26.7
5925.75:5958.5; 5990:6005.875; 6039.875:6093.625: 0.02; 26.5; 27.6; 27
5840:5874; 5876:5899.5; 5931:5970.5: 0.15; 26.2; 26.9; 26.4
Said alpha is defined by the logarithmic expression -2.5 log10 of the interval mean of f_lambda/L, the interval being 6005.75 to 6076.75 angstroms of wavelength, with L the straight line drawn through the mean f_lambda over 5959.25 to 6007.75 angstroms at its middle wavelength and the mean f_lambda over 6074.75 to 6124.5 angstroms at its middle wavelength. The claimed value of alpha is 0.01 mag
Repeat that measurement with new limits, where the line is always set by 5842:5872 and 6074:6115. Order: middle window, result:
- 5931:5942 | 0.034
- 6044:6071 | 0.005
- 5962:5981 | 0.029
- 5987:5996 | 0.010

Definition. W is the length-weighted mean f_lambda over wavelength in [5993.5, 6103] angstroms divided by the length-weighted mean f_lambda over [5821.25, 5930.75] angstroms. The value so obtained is 1.0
